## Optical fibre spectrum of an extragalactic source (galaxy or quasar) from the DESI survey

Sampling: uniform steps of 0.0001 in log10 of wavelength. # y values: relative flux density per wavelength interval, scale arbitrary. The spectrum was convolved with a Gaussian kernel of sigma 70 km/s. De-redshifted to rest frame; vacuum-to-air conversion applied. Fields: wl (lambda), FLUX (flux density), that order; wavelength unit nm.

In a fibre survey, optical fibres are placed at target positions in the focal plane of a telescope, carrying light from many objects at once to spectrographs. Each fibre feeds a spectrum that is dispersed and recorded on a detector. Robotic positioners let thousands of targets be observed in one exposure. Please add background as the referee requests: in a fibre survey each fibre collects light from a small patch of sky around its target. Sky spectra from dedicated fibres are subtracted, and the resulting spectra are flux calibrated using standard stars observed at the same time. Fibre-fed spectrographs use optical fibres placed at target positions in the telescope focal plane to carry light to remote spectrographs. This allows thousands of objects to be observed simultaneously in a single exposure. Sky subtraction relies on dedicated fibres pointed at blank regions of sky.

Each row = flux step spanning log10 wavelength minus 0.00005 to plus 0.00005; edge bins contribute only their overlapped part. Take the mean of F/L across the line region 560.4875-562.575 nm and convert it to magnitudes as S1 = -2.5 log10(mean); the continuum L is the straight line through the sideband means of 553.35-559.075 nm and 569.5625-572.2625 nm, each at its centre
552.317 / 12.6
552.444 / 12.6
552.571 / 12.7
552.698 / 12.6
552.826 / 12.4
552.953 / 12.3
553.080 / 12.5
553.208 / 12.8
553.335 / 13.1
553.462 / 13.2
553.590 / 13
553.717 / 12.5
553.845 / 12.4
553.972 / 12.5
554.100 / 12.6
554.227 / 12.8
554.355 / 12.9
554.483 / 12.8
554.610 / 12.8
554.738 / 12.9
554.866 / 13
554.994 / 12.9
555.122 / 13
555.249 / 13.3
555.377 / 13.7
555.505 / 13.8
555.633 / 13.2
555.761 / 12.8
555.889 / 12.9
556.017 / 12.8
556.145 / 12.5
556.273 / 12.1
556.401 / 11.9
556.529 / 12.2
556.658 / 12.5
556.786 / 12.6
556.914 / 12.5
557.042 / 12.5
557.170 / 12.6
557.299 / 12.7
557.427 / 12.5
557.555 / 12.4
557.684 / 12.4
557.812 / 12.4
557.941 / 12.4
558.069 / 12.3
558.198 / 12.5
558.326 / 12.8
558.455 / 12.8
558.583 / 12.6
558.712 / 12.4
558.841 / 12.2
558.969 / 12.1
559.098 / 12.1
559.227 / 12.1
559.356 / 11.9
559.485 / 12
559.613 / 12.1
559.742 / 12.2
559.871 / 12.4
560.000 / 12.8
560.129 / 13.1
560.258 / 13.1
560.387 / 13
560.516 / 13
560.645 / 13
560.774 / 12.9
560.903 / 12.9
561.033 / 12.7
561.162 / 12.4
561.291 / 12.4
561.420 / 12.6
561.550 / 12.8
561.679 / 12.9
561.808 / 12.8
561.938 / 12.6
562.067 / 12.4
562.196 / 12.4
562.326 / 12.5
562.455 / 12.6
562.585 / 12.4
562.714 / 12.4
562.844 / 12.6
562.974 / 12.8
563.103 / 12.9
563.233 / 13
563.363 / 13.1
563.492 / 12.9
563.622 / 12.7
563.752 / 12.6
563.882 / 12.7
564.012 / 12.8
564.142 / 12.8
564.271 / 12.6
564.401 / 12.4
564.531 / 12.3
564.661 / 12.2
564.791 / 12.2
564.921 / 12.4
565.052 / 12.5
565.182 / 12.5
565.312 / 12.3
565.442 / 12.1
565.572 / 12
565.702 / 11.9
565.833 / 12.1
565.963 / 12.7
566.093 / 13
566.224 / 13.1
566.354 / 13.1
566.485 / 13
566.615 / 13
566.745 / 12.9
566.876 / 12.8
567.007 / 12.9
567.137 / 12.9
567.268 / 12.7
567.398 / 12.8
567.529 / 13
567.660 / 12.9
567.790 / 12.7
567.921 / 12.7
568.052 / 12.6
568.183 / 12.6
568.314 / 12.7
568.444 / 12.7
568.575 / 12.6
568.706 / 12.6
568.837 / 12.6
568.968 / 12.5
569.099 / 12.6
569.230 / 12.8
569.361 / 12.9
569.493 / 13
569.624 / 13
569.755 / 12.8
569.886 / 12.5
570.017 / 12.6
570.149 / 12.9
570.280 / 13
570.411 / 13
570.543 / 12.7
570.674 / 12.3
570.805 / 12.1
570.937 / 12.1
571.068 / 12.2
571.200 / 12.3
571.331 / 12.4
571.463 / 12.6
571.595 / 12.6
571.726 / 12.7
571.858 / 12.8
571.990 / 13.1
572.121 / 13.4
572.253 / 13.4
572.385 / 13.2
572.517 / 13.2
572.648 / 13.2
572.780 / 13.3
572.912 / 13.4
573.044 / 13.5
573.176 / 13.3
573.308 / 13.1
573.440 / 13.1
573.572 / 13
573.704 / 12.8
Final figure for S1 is 0.00 mag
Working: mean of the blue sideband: 12.7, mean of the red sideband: 12.7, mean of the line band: 12.7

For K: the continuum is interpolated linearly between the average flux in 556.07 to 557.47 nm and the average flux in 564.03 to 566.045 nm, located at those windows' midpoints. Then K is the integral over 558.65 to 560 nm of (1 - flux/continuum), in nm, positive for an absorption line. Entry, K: 0.024 nm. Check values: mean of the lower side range 12.4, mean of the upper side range 12.4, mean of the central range 12.2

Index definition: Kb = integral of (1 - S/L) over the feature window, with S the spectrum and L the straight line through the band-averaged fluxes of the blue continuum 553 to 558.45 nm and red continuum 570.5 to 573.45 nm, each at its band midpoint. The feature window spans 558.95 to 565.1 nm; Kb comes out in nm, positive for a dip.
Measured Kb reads 0.09 nm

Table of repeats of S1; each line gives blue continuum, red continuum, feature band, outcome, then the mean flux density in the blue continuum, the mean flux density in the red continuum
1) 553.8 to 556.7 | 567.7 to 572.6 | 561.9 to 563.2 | 0.02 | 12.8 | 12.7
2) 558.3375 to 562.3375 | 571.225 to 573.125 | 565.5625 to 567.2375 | 0.01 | 12.6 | 13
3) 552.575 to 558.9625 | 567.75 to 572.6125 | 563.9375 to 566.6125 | 0.02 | 12.7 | 12.7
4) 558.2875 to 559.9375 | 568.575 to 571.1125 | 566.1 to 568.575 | -0.02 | 12.3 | 12.6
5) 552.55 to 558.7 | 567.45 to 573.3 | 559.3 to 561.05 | 0.01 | 12.7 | 12.8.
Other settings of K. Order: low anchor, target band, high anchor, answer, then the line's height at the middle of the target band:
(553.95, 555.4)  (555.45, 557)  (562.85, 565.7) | 0.027 nm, 12.9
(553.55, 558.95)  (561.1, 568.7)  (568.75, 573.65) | 0.079 nm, 12.8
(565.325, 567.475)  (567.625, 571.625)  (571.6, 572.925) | 0.094 nm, 12.9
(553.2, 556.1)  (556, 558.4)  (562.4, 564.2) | 0.081 nm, 12.9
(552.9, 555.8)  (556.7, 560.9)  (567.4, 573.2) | 0.117 nm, 12.9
